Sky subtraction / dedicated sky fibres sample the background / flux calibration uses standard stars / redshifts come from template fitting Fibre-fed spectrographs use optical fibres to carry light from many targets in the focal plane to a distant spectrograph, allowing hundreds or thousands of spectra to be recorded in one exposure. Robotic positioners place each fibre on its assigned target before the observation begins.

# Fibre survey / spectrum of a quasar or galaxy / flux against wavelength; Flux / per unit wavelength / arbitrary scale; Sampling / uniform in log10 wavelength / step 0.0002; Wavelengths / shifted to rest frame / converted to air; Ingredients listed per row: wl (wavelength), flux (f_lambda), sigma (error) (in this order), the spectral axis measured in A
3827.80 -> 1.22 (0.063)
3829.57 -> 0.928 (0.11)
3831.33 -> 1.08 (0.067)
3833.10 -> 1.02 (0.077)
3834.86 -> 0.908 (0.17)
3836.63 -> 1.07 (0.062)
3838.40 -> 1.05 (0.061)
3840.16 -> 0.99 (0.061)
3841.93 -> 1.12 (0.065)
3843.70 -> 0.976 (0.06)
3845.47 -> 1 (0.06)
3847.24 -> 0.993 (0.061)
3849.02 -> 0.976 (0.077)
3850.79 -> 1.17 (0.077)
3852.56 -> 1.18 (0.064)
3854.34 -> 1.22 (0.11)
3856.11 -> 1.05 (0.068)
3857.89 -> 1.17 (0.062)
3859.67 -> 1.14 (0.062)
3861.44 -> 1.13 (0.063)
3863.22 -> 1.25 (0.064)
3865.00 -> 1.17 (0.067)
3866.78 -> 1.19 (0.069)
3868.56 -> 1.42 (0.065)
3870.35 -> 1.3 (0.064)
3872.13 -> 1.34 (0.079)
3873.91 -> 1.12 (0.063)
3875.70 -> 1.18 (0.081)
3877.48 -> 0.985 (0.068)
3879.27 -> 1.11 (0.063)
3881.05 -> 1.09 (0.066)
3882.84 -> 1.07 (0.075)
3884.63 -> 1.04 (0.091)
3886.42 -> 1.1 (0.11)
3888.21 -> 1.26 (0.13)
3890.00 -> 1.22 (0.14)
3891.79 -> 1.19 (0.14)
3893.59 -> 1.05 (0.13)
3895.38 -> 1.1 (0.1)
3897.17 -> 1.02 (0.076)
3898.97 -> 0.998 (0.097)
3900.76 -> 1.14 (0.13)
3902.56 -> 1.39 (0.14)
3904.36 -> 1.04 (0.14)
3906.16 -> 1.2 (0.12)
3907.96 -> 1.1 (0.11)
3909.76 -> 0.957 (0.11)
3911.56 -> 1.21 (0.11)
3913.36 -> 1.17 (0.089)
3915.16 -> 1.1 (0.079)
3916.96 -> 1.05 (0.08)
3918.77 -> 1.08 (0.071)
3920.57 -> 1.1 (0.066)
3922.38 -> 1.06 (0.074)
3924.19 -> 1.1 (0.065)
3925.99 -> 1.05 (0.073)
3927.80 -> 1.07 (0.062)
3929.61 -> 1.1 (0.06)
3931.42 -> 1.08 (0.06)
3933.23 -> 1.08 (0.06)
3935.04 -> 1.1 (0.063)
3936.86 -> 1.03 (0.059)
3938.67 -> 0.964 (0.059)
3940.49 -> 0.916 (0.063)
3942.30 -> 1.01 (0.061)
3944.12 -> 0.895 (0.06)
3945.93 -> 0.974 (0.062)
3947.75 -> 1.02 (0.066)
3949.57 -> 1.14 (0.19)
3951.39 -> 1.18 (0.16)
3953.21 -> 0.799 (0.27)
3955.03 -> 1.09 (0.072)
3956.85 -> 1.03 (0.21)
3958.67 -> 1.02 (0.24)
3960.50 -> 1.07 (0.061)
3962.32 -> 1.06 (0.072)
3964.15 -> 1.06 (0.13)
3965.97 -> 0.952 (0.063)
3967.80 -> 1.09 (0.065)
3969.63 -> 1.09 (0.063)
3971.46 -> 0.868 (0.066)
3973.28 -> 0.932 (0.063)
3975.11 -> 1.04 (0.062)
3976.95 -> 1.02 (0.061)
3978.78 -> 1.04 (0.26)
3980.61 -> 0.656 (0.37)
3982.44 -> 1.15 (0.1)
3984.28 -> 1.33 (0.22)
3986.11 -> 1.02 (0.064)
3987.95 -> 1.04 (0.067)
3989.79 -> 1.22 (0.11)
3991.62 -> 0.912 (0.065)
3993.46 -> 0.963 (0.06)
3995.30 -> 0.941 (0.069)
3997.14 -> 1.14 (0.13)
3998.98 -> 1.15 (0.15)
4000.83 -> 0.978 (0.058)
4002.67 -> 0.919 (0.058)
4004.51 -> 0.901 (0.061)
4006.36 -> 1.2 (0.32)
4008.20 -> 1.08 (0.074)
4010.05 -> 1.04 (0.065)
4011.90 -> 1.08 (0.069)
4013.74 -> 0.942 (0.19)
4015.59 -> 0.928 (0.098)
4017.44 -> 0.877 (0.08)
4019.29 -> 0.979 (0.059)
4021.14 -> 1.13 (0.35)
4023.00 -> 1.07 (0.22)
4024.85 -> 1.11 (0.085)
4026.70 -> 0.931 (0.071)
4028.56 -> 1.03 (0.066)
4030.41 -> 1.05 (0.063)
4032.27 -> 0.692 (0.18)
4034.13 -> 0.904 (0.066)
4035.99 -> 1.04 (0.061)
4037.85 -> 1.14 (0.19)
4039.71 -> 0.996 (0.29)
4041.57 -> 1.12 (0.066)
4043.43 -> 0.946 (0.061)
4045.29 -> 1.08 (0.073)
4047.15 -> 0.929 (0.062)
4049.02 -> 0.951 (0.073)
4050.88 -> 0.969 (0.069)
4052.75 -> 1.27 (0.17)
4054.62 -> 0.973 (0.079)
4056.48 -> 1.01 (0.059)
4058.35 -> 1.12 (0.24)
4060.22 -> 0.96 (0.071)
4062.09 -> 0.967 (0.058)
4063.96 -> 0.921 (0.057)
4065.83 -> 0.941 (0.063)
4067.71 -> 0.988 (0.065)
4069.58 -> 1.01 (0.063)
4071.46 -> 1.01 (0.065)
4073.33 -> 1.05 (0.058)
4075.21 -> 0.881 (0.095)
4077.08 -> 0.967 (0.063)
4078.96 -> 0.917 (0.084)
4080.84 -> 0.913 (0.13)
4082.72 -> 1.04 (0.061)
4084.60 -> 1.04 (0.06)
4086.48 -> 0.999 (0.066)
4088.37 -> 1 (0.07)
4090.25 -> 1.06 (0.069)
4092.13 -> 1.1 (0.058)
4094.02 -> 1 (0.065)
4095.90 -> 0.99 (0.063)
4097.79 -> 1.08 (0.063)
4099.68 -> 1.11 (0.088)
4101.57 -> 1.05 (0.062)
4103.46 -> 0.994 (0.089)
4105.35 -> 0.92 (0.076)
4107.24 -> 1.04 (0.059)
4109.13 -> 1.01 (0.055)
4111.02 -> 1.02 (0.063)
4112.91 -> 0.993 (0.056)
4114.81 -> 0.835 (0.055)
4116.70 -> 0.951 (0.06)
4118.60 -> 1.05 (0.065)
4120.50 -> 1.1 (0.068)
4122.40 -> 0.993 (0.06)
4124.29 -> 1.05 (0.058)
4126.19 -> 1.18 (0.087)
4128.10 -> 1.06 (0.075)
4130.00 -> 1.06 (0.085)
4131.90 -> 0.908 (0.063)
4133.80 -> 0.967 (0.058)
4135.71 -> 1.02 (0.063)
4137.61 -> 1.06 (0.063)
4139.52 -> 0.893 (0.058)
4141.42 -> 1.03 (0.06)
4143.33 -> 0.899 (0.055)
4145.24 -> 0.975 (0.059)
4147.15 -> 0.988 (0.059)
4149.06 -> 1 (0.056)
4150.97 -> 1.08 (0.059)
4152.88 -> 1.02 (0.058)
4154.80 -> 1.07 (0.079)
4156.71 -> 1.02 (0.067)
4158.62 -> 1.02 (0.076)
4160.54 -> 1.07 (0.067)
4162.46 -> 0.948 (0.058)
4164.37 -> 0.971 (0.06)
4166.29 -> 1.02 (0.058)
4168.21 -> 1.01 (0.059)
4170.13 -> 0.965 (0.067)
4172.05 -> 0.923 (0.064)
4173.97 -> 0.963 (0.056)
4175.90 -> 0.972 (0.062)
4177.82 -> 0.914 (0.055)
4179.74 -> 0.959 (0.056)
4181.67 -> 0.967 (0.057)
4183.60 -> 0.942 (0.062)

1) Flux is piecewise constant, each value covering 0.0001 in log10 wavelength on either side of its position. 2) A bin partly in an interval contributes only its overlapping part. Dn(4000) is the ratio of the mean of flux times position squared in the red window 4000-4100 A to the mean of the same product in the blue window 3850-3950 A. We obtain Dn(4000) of 1.0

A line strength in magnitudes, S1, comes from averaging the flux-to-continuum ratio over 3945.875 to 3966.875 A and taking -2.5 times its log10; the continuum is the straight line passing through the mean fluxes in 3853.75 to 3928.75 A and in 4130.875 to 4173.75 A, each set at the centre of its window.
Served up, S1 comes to 0.07 mag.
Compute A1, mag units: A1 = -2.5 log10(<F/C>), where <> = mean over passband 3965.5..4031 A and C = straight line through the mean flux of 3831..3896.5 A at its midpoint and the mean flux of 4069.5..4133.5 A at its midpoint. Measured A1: 0.04 mag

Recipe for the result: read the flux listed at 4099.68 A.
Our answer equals 1.11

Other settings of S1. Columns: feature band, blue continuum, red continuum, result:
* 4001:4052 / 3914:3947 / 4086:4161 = 0.030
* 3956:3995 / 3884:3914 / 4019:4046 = 0.039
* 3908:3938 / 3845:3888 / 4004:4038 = 0.010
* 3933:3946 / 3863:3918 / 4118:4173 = 0.130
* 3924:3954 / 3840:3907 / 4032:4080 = 0.057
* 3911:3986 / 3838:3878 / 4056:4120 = 0.042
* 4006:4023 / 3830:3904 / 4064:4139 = 0.025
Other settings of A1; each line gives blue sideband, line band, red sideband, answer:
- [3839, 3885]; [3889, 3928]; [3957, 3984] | -0.03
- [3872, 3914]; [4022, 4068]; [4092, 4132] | 0.05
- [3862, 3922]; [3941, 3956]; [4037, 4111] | 0.09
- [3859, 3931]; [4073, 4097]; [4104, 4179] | 0.04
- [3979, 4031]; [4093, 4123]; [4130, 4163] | 0.00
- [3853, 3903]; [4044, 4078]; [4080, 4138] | 0.05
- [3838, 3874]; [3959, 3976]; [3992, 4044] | 0.03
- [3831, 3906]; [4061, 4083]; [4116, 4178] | 0.08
